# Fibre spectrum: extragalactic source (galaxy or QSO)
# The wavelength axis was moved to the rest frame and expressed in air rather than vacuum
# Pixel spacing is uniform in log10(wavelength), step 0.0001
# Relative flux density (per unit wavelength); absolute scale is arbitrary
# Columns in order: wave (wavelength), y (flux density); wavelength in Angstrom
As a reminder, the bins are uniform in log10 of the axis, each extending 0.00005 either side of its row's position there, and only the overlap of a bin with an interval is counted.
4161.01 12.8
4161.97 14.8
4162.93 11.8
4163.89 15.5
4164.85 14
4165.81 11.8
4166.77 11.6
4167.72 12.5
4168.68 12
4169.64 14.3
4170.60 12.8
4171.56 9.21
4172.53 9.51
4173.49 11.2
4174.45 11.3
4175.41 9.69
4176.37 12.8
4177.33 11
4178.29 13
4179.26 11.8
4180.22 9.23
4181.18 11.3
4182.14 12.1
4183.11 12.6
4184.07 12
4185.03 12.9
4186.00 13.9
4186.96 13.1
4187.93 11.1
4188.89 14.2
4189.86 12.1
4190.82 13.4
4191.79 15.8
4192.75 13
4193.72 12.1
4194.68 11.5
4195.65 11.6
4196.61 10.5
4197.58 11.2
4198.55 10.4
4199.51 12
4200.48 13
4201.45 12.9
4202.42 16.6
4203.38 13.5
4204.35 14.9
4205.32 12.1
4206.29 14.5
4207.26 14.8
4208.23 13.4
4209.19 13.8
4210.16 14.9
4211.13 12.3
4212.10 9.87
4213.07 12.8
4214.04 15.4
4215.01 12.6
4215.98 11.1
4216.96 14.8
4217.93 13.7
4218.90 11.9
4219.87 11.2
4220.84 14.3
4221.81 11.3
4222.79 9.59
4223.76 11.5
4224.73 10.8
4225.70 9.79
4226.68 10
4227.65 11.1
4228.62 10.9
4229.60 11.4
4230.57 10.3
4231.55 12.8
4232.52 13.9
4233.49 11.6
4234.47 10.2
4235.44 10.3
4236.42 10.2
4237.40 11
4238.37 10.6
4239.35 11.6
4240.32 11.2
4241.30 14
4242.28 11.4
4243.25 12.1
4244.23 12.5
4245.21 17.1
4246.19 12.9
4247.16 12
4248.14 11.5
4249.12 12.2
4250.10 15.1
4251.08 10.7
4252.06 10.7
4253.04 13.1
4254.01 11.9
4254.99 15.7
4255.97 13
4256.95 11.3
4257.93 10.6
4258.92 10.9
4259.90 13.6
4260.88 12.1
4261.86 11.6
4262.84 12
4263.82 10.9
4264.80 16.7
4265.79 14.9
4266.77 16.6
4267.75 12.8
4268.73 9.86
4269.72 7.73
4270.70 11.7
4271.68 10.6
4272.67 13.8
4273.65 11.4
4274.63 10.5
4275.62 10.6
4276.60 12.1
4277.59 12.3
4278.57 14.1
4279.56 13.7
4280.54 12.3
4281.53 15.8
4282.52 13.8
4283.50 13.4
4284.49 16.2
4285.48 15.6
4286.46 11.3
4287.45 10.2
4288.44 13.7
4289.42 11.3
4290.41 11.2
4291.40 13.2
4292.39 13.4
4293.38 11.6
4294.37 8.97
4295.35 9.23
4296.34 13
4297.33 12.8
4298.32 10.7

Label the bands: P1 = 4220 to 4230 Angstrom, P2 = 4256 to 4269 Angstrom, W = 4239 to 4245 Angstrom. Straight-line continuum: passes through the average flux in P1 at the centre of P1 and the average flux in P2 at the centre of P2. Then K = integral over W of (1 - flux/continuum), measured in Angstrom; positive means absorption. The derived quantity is -0.3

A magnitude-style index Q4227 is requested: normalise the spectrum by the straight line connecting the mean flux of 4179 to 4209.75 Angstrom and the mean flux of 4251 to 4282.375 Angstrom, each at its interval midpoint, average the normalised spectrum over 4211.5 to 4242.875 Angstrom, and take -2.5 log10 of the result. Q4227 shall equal 0.08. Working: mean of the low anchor 12.7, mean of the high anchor 12.4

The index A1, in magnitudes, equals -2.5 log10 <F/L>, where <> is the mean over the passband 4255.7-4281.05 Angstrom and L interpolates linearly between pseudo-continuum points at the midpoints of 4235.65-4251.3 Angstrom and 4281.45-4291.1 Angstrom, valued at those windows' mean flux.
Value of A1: 0.05 mag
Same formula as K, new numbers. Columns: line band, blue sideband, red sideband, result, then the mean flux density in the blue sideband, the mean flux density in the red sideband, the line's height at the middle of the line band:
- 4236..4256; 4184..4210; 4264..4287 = 0.9 Angstrom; 13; 12.9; 13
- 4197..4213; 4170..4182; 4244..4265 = -2.0 Angstrom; 11.1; 12.6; 11.7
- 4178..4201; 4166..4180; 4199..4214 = 0.5 Angstrom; 11.6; 13.5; 12.5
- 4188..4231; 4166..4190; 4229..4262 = -1.7 Angstrom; 11.9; 12.1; 12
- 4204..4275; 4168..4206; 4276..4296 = 1.3 Angstrom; 12.3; 12.7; 12.5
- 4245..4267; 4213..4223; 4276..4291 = 0.2 Angstrom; 12.7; 13.1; 12.9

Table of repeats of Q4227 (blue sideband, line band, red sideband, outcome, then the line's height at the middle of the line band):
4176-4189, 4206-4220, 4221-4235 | -0.15 mag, 11.5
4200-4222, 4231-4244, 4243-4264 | 0.10 mag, 12.8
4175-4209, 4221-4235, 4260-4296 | 0.13 mag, 12.5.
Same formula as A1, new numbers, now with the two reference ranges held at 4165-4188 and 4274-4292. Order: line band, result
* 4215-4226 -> 0.03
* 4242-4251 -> -0.04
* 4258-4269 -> -0.02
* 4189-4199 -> -0.02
